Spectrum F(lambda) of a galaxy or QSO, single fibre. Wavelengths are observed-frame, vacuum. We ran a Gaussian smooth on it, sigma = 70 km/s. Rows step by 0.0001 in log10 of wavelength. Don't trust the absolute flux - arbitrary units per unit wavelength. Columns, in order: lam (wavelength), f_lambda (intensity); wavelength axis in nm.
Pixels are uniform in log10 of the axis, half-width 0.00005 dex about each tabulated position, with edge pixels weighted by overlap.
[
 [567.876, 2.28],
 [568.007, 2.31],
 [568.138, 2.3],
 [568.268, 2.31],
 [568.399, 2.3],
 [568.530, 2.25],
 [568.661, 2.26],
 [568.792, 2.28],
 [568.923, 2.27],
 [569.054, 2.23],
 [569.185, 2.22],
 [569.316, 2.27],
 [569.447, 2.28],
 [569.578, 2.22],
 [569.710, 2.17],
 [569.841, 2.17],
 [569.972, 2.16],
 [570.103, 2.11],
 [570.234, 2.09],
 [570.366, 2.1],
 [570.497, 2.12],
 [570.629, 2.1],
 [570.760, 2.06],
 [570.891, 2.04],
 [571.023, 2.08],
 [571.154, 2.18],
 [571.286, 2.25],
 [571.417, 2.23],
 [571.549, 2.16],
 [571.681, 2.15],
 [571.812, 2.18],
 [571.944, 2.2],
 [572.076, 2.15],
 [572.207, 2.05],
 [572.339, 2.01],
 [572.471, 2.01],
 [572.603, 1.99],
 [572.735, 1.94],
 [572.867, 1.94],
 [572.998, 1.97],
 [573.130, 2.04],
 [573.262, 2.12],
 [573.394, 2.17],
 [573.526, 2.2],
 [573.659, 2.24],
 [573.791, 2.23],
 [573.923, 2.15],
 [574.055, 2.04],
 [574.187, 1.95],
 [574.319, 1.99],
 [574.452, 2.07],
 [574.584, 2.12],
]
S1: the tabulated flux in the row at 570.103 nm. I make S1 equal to 2.11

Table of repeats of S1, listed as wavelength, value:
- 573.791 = 2.23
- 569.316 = 2.27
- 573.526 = 2.2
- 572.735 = 1.94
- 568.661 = 2.26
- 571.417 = 2.23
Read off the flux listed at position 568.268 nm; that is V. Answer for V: 2.31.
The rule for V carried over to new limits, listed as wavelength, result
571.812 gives 2.18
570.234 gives 2.09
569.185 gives 2.22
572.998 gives 1.97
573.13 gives 2.04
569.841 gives 2.17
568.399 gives 2.3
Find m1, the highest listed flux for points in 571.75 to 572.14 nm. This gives 2.2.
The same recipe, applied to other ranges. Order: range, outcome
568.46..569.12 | 2.28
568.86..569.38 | 2.27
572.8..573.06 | 1.97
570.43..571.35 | 2.25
